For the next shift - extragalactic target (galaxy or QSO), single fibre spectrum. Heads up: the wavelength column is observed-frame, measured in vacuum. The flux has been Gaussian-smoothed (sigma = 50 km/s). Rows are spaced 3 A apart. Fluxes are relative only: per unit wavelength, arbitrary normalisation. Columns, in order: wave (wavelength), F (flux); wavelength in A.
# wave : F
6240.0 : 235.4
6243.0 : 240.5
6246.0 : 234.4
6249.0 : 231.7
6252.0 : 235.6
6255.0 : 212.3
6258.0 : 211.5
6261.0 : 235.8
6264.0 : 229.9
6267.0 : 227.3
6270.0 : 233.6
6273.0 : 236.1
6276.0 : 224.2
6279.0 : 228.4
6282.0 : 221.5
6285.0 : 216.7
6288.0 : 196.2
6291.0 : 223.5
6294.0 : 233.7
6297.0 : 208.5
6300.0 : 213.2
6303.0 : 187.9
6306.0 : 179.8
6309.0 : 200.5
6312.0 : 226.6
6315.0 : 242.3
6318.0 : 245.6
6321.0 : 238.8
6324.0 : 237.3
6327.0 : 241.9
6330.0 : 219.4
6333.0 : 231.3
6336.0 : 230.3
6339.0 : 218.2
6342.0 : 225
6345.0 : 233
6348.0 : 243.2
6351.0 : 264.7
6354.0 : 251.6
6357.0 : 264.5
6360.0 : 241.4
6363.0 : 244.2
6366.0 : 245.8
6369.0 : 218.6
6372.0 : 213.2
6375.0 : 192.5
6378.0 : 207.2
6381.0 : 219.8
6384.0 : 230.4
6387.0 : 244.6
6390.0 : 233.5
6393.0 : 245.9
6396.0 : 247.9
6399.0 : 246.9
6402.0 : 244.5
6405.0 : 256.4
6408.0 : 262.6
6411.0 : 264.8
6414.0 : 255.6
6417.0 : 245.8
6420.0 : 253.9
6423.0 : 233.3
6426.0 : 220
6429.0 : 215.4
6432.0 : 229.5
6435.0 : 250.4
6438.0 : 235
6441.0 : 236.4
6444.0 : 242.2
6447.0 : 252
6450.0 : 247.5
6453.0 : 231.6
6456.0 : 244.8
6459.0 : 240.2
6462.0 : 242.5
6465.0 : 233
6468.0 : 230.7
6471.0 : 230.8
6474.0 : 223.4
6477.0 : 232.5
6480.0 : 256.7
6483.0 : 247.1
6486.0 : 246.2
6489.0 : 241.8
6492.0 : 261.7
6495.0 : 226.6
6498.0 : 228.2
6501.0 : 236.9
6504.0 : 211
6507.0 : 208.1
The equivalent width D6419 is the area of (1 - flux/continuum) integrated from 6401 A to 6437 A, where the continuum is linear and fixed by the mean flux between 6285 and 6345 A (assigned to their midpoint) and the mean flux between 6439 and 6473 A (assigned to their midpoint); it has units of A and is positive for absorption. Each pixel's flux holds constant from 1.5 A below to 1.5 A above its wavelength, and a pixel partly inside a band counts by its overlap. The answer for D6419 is -1.5 A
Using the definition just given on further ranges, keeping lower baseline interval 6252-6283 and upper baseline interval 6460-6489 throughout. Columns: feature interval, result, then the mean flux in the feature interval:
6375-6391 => 0.7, 224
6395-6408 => -0.9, 251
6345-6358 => -1.2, 253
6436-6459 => -0.5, 241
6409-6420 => -1.0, 256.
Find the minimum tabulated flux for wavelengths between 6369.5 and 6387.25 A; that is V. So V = 192.5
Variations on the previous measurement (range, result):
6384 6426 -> 220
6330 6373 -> 213.2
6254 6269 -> 211.5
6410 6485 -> 215.4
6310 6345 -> 218.2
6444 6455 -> 231.6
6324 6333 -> 219.4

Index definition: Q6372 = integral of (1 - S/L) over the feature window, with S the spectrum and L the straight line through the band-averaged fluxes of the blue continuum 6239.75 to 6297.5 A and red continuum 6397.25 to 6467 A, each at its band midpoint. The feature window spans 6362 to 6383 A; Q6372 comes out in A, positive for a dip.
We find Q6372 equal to 1.5 A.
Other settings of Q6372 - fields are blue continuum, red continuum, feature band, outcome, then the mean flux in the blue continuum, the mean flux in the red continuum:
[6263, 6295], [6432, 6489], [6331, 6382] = -0.2 A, 224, 240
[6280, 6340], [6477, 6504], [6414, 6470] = -0.7 A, 221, 241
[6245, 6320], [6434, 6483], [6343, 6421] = -3.2 A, 222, 239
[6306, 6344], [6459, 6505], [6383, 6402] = -0.8 A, 228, 237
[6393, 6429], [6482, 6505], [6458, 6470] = 0.2 A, 247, 238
